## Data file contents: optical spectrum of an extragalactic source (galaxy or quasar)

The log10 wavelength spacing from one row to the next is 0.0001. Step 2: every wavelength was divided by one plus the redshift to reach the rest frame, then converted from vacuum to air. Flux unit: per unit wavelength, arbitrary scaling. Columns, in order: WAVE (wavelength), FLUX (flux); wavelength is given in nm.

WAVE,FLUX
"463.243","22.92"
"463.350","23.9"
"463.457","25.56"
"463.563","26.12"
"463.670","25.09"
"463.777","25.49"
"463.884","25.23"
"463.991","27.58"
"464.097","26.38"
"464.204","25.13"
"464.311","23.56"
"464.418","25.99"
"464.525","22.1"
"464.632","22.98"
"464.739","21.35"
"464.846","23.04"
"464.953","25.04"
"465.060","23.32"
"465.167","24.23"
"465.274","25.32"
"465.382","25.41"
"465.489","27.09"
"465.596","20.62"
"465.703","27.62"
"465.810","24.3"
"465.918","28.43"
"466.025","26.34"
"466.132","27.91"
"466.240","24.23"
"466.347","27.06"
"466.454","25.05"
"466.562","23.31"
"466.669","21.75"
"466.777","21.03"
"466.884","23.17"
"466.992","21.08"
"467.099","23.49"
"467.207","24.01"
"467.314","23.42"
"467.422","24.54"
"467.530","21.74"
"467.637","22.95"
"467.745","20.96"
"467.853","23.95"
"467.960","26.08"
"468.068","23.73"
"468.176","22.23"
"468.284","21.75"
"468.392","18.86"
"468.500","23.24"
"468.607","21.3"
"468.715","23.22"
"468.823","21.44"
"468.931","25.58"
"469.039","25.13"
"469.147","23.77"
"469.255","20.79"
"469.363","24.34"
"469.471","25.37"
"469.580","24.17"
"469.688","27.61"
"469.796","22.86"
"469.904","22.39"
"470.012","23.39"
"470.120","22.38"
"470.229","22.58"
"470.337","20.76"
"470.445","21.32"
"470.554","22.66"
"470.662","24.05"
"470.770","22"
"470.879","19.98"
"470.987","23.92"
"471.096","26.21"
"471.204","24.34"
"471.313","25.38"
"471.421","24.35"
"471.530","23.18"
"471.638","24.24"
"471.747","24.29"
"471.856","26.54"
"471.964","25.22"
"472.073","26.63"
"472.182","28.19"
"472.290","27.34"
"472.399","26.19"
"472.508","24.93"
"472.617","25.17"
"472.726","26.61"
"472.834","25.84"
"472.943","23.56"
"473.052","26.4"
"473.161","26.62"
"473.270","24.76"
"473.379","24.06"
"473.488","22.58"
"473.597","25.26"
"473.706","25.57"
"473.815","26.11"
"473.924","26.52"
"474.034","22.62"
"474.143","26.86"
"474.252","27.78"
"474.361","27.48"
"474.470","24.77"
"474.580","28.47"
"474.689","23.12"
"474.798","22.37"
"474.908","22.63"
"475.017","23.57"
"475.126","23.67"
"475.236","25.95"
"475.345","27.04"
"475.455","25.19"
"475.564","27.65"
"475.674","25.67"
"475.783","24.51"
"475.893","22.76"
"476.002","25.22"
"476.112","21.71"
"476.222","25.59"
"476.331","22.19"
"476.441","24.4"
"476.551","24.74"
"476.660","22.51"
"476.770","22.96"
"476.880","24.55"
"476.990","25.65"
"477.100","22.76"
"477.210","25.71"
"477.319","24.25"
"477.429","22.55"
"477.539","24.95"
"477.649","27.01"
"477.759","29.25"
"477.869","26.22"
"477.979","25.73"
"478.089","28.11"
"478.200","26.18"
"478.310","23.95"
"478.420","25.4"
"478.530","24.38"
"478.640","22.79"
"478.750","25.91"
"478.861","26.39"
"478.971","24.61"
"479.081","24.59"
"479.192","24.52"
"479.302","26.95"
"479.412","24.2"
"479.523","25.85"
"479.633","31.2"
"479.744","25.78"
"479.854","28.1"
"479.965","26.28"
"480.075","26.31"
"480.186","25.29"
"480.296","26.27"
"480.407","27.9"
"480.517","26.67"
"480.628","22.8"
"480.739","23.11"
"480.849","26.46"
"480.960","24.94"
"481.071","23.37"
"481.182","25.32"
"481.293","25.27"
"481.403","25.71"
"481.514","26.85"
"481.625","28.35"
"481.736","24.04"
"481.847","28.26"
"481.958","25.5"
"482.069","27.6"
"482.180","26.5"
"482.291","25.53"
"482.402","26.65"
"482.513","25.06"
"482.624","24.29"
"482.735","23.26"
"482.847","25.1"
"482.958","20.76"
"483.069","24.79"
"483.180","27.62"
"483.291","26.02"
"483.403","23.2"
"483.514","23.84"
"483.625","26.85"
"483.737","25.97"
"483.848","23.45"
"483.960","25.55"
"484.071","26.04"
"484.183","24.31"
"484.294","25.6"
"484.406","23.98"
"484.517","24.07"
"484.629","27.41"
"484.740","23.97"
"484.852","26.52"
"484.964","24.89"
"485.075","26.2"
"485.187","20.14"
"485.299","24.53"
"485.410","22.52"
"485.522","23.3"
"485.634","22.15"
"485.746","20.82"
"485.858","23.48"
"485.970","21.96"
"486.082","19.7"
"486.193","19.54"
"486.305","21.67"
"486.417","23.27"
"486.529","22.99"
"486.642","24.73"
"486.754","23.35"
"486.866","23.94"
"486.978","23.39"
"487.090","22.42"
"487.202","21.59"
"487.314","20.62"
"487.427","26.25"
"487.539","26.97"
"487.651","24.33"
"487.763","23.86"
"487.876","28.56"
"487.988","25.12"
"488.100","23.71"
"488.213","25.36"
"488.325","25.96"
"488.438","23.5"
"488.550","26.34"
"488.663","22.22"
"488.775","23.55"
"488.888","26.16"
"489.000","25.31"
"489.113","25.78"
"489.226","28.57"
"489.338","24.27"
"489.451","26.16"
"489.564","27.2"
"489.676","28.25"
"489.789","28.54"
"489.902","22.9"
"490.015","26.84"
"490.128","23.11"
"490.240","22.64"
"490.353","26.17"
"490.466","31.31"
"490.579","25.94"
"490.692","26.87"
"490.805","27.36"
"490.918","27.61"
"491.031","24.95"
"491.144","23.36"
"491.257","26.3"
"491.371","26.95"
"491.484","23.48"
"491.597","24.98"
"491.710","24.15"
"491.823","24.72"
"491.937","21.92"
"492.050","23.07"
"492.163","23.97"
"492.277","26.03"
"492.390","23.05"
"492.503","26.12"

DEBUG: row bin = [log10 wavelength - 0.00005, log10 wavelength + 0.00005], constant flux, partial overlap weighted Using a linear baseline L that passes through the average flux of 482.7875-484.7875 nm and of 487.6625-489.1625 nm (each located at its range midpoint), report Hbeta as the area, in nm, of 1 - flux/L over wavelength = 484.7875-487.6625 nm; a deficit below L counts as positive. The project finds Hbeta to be 0.21 nm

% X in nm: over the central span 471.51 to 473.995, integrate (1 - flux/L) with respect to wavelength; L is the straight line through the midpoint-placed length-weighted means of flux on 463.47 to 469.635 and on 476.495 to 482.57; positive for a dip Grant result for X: -0.07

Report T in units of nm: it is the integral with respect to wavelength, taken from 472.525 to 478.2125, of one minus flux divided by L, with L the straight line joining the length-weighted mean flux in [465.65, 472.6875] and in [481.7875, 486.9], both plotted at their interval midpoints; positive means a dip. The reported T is -0.23 nm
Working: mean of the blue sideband 23.9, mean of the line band 25.1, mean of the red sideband 24.3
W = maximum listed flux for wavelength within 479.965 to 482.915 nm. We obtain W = 28.35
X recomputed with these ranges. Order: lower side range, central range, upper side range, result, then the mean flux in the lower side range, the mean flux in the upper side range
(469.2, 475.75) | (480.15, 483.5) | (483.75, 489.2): -0.16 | 24.7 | 24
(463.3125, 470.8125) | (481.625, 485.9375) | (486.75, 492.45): 0.00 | 23.9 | 25.1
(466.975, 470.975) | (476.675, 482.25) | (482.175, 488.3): -0.45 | 23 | 24.1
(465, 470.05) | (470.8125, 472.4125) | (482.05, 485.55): -0.06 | 23.8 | 24.8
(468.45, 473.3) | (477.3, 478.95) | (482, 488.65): -0.09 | 24.2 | 24.2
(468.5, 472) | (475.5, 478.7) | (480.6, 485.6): -0.06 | 23.6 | 25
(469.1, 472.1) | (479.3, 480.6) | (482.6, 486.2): -0.15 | 23.7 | 24.1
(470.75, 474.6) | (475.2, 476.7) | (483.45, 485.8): 0.02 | 25.3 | 24.4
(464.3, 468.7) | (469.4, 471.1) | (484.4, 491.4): 0.05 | 23.7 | 24.6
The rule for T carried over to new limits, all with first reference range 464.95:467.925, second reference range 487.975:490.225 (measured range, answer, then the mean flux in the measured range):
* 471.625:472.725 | -0.07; 26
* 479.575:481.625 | -0.09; 26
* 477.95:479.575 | -0.03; 25.3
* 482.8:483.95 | 0.01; 24.8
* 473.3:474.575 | -0.05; 25.5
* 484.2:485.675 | 0.05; 24.3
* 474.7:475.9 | 0.00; 24.7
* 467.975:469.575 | 0.08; 23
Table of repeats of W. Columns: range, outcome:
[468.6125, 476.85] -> 28.47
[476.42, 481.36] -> 31.2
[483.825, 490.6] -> 31.31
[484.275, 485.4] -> 27.41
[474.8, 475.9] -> 27.65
